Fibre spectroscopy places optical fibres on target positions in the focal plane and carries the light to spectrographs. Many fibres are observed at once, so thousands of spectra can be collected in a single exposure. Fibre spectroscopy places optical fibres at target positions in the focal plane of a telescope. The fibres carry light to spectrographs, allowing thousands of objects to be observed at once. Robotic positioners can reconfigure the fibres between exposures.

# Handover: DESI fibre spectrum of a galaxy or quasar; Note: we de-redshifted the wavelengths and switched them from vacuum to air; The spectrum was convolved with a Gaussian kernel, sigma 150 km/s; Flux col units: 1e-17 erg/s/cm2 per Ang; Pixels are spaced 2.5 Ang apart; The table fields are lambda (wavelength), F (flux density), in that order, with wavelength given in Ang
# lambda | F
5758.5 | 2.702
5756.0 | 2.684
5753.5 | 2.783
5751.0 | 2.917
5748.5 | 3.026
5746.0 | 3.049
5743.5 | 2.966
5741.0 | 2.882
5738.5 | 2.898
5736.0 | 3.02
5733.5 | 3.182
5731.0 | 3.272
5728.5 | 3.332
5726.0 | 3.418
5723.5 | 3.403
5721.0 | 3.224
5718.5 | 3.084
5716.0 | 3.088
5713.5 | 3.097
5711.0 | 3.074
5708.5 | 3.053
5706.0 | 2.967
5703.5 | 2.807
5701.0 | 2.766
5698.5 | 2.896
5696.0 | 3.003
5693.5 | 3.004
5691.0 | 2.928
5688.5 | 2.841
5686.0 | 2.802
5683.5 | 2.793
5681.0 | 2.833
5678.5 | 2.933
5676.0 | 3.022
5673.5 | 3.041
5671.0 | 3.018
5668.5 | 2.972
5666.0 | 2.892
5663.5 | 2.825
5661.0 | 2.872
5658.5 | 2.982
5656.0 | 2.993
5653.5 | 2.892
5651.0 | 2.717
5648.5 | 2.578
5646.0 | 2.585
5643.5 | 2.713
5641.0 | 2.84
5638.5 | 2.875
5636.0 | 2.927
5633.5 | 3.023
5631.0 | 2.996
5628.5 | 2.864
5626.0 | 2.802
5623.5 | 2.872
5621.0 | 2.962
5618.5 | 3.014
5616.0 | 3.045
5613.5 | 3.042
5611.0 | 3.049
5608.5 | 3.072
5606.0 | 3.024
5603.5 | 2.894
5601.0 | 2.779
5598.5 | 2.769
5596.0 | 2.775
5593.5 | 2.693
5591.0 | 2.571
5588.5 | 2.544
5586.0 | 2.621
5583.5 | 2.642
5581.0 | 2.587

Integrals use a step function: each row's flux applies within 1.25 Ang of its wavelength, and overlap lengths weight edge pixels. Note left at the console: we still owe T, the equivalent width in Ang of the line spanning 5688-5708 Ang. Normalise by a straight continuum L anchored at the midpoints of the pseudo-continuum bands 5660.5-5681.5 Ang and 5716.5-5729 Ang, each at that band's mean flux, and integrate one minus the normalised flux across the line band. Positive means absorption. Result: 1.3 Ang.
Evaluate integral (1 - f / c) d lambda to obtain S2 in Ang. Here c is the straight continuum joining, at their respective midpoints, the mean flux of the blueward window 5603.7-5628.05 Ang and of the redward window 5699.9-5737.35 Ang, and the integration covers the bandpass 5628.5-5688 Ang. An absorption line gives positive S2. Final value 3.2 Ang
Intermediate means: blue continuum 2.98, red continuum 3.12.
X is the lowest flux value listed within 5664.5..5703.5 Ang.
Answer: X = 2.766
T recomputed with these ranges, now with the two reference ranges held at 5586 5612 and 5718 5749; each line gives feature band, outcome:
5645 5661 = 0.8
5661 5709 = 1.7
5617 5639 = -0.4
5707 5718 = 0.0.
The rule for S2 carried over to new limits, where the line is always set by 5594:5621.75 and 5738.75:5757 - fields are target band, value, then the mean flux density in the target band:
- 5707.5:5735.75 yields -2.8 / 3.2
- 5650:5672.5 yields 0.1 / 2.91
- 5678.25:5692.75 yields 0.3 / 2.85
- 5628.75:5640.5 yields 0.0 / 2.94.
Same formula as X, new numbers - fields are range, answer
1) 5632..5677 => 2.578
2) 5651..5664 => 2.717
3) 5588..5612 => 2.544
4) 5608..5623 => 2.962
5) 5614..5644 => 2.713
